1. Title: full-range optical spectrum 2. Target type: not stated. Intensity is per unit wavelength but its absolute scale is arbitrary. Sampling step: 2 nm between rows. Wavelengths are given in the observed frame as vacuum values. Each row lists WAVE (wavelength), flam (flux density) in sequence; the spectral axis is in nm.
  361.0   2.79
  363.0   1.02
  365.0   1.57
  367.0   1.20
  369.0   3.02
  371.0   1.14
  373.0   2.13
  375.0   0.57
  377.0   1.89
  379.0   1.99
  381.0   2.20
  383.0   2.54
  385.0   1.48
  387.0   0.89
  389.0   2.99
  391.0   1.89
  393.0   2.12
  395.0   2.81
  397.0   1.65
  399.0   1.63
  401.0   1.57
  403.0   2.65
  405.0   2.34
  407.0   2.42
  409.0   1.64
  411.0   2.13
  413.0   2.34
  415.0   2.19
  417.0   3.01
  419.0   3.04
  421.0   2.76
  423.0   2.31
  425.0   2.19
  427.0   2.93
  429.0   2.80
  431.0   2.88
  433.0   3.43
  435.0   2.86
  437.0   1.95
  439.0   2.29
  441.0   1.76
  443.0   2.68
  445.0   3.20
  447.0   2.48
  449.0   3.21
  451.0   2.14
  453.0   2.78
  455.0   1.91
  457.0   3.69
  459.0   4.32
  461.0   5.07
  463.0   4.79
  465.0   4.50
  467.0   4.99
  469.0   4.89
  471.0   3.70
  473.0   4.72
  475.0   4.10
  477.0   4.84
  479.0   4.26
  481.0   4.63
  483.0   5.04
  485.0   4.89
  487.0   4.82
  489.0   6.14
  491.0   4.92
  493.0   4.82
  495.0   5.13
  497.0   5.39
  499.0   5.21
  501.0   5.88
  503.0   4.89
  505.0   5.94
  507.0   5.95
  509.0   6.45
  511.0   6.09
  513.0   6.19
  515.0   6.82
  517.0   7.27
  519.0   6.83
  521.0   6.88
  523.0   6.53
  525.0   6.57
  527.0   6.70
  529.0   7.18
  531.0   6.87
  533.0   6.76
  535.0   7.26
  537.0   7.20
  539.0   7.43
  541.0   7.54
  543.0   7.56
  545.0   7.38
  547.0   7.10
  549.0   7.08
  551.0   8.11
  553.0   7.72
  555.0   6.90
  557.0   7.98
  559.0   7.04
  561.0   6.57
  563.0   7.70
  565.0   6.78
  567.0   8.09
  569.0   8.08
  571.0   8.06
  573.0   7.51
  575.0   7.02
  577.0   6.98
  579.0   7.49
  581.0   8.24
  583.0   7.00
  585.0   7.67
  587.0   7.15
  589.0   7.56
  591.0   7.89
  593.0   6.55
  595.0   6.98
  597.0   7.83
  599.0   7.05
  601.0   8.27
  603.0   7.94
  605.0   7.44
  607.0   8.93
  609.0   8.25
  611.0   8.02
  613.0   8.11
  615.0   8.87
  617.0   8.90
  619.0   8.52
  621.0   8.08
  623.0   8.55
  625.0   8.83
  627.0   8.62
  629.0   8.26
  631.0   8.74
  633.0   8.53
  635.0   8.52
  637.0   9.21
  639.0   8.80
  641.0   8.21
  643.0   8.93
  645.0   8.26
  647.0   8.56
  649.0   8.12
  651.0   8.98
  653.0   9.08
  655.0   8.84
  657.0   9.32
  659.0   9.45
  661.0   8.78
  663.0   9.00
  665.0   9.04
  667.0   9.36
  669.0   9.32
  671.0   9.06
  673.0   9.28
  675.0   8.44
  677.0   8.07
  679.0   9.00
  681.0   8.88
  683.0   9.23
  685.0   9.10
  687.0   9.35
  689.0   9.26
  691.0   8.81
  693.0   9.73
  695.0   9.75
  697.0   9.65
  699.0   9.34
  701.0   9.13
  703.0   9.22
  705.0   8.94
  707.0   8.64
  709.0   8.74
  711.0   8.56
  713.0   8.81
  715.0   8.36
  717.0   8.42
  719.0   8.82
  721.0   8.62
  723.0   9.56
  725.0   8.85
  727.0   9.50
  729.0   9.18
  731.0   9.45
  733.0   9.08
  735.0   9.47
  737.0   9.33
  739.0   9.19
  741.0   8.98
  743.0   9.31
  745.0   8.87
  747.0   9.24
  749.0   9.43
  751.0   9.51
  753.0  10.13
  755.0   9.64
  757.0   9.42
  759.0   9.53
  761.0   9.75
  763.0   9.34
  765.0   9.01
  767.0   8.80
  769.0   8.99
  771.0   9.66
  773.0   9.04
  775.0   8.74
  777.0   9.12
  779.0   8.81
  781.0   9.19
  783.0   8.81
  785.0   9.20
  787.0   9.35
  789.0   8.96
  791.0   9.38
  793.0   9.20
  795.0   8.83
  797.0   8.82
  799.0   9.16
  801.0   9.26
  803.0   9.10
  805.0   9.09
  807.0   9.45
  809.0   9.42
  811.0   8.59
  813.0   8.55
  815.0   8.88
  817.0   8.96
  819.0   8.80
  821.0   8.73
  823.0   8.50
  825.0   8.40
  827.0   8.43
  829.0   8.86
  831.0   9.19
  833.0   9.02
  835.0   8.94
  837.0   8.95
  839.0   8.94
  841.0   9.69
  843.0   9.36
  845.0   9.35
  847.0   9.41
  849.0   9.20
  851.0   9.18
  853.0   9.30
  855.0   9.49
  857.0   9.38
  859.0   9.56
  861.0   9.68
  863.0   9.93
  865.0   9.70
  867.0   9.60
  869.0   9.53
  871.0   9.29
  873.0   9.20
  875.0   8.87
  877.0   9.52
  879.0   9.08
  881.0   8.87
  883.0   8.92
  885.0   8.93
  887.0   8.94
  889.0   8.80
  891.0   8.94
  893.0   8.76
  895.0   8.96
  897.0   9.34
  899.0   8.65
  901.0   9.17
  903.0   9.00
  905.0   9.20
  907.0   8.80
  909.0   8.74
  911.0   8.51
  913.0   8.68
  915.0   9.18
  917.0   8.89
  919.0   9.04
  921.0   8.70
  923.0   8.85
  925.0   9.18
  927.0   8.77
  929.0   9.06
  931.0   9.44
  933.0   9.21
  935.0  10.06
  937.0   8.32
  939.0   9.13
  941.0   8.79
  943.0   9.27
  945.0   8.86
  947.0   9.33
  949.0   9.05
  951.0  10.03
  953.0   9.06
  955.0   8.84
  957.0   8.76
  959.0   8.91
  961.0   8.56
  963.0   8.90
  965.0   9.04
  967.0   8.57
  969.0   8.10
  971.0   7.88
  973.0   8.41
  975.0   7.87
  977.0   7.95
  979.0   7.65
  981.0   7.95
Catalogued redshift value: 0.15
